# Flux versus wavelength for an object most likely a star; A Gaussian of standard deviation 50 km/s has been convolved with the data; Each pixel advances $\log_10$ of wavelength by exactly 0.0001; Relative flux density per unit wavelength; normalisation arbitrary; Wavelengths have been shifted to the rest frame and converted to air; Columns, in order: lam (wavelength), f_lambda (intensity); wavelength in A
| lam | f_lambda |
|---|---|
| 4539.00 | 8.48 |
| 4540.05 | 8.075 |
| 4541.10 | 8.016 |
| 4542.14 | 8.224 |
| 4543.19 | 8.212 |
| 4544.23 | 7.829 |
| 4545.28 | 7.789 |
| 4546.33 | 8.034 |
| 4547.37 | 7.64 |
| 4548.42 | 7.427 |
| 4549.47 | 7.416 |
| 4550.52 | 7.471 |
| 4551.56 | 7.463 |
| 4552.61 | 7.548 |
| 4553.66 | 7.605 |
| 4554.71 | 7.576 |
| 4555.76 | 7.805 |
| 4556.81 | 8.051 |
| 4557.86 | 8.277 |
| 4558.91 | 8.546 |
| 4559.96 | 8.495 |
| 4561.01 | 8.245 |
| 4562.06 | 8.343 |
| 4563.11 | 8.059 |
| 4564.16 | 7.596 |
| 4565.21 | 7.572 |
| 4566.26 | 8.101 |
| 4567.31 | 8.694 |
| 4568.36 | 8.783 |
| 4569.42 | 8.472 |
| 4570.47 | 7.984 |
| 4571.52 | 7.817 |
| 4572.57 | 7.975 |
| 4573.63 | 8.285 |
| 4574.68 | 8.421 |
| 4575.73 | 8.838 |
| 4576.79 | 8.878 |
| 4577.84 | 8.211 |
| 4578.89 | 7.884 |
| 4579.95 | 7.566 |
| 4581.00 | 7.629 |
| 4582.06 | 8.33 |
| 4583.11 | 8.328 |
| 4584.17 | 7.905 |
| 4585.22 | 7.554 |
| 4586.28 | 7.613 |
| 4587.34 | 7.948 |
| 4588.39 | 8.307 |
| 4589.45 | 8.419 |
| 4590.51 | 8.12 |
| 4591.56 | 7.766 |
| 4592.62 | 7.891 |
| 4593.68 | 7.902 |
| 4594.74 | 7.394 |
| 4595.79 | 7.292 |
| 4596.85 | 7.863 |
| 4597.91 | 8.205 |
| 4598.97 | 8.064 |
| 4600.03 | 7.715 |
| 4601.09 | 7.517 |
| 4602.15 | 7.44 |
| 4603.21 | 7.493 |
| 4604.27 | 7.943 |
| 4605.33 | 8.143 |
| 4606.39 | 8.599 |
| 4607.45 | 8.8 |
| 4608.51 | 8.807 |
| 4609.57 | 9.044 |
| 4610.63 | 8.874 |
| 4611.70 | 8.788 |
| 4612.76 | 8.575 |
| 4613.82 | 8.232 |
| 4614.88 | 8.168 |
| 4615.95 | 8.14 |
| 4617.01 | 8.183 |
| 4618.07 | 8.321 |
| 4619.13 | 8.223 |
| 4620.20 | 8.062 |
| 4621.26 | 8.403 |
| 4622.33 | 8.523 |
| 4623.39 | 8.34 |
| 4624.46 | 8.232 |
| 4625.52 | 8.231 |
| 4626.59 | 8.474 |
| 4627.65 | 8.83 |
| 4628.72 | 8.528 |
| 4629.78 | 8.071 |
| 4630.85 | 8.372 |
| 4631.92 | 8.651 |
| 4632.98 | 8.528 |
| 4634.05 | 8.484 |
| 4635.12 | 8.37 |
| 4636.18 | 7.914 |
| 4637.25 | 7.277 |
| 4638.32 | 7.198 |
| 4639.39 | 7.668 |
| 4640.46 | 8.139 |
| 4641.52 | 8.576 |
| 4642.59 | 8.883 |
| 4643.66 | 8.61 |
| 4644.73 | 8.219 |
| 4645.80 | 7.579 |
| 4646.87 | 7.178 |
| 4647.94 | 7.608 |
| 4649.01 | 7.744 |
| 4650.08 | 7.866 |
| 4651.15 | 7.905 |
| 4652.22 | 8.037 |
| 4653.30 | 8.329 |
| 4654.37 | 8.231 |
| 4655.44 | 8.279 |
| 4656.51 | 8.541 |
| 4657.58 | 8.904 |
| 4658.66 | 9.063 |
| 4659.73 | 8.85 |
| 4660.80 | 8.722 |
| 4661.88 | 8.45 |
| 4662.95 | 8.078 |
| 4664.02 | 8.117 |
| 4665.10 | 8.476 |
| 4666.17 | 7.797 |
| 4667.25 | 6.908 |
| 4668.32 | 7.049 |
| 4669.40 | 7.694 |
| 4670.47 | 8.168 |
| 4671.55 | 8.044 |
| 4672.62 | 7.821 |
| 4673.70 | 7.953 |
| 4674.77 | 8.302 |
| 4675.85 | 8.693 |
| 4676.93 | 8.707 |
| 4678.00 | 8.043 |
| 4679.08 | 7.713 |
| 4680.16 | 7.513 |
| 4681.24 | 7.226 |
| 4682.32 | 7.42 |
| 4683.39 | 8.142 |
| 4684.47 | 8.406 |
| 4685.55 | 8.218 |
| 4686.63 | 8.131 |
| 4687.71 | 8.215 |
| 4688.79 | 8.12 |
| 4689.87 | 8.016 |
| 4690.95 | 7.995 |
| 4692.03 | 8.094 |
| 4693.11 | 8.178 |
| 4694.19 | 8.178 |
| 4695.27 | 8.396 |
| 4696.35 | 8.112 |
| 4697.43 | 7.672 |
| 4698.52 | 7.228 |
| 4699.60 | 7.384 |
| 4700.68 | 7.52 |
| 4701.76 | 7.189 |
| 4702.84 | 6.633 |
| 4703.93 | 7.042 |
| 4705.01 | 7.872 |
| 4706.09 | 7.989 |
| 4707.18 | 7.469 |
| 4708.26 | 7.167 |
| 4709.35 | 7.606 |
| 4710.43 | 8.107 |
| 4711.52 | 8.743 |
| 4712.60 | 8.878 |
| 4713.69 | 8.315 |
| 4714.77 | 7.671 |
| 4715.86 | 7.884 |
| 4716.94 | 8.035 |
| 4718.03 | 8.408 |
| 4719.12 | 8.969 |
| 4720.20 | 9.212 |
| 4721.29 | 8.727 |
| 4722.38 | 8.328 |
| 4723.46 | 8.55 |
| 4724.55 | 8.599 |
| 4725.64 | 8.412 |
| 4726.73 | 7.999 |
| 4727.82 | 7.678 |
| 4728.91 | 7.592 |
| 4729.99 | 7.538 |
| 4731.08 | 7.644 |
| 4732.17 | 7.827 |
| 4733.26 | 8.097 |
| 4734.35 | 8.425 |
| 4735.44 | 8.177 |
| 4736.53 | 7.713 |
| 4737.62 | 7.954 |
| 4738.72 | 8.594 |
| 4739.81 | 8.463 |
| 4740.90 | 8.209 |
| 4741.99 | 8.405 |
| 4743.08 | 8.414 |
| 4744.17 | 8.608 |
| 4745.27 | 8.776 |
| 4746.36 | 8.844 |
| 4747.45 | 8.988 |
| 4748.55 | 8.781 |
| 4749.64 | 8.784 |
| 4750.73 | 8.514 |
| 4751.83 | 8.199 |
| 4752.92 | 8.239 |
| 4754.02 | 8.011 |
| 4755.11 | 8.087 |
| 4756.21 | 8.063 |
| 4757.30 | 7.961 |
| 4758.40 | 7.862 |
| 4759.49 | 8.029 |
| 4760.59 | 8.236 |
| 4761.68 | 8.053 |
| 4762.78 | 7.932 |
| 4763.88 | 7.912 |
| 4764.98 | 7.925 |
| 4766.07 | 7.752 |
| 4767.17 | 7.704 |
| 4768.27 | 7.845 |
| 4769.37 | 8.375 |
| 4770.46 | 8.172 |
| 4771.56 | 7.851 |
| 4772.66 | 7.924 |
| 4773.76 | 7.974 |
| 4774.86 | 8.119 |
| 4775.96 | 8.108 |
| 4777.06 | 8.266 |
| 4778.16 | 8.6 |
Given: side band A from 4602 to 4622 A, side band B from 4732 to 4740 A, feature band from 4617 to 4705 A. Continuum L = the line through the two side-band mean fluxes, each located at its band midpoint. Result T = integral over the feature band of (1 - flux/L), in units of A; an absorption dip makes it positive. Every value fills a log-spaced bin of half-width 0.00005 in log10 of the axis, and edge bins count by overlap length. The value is 2.2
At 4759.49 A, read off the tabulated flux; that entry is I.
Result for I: 8.029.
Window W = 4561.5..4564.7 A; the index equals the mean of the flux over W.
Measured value 8.01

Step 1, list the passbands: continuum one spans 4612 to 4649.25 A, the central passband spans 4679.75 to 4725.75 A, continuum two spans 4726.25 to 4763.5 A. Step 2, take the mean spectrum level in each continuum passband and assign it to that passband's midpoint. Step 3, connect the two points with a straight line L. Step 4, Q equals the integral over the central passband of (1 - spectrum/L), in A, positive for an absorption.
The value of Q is 1.1 A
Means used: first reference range 8.19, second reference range 8.2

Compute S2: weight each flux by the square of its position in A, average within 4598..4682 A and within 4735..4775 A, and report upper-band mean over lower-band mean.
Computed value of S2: 1.1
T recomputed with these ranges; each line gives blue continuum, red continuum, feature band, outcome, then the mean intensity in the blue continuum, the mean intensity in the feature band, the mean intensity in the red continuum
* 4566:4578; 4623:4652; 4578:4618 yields 1.0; 8.38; 8.07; 8.13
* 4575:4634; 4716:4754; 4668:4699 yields 1.1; 8.19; 7.99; 8.33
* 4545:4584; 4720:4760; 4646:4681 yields 0.4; 8.03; 8.07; 8.27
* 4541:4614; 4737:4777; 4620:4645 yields -0.5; 8.05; 8.28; 8.21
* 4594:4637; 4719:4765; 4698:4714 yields 1.1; 8.24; 7.67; 8.26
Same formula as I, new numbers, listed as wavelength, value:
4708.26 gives 7.167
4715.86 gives 7.884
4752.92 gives 8.239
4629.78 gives 8.071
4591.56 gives 7.766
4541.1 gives 8.016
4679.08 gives 7.713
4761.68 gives 8.053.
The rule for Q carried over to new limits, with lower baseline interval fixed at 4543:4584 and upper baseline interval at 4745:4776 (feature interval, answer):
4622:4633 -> -0.48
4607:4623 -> -0.81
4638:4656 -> 0.17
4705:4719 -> 0.15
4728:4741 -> 0.23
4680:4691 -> 0.21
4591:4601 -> 0.34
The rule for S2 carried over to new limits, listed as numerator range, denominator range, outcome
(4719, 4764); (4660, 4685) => 1.07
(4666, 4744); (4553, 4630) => 1.03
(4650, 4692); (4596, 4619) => 1.01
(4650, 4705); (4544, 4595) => 1.05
